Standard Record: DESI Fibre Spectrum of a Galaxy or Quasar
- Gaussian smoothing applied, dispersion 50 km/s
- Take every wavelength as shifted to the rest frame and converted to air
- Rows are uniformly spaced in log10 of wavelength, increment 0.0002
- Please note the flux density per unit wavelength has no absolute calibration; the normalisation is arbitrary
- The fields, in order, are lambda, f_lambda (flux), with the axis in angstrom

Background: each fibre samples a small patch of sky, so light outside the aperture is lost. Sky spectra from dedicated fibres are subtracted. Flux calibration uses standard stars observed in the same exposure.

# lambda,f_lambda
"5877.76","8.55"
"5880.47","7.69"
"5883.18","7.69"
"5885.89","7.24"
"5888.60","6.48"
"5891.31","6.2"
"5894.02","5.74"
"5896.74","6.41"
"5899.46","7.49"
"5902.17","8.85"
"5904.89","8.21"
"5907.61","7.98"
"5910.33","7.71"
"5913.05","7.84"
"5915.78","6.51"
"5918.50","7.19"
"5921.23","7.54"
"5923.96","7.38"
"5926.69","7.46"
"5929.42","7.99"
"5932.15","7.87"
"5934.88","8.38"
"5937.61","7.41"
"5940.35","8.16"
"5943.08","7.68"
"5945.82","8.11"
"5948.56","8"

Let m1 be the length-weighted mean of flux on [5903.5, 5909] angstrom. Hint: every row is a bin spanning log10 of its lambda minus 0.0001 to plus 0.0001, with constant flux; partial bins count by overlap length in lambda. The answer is 8.1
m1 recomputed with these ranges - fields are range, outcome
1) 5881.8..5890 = 7.13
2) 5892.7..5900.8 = 6.54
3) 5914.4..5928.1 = 7.21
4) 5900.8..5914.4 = 8.12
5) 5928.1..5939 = 7.91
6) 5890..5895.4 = 5.97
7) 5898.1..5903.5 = 8.18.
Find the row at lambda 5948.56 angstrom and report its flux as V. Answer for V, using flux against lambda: 8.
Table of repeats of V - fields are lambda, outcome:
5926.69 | 7.46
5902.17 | 8.85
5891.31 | 6.2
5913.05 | 7.84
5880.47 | 7.69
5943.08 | 7.68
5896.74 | 6.41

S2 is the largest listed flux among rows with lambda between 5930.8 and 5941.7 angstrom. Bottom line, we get 8.38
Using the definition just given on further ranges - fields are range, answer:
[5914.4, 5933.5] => 7.99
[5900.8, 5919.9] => 8.85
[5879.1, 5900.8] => 7.69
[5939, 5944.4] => 8.16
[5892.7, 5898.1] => 6.41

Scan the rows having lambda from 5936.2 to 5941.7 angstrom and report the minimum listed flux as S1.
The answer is 7.41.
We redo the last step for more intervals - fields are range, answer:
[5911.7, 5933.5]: 6.51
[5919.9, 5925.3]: 7.38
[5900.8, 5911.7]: 7.71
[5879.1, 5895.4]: 5.74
